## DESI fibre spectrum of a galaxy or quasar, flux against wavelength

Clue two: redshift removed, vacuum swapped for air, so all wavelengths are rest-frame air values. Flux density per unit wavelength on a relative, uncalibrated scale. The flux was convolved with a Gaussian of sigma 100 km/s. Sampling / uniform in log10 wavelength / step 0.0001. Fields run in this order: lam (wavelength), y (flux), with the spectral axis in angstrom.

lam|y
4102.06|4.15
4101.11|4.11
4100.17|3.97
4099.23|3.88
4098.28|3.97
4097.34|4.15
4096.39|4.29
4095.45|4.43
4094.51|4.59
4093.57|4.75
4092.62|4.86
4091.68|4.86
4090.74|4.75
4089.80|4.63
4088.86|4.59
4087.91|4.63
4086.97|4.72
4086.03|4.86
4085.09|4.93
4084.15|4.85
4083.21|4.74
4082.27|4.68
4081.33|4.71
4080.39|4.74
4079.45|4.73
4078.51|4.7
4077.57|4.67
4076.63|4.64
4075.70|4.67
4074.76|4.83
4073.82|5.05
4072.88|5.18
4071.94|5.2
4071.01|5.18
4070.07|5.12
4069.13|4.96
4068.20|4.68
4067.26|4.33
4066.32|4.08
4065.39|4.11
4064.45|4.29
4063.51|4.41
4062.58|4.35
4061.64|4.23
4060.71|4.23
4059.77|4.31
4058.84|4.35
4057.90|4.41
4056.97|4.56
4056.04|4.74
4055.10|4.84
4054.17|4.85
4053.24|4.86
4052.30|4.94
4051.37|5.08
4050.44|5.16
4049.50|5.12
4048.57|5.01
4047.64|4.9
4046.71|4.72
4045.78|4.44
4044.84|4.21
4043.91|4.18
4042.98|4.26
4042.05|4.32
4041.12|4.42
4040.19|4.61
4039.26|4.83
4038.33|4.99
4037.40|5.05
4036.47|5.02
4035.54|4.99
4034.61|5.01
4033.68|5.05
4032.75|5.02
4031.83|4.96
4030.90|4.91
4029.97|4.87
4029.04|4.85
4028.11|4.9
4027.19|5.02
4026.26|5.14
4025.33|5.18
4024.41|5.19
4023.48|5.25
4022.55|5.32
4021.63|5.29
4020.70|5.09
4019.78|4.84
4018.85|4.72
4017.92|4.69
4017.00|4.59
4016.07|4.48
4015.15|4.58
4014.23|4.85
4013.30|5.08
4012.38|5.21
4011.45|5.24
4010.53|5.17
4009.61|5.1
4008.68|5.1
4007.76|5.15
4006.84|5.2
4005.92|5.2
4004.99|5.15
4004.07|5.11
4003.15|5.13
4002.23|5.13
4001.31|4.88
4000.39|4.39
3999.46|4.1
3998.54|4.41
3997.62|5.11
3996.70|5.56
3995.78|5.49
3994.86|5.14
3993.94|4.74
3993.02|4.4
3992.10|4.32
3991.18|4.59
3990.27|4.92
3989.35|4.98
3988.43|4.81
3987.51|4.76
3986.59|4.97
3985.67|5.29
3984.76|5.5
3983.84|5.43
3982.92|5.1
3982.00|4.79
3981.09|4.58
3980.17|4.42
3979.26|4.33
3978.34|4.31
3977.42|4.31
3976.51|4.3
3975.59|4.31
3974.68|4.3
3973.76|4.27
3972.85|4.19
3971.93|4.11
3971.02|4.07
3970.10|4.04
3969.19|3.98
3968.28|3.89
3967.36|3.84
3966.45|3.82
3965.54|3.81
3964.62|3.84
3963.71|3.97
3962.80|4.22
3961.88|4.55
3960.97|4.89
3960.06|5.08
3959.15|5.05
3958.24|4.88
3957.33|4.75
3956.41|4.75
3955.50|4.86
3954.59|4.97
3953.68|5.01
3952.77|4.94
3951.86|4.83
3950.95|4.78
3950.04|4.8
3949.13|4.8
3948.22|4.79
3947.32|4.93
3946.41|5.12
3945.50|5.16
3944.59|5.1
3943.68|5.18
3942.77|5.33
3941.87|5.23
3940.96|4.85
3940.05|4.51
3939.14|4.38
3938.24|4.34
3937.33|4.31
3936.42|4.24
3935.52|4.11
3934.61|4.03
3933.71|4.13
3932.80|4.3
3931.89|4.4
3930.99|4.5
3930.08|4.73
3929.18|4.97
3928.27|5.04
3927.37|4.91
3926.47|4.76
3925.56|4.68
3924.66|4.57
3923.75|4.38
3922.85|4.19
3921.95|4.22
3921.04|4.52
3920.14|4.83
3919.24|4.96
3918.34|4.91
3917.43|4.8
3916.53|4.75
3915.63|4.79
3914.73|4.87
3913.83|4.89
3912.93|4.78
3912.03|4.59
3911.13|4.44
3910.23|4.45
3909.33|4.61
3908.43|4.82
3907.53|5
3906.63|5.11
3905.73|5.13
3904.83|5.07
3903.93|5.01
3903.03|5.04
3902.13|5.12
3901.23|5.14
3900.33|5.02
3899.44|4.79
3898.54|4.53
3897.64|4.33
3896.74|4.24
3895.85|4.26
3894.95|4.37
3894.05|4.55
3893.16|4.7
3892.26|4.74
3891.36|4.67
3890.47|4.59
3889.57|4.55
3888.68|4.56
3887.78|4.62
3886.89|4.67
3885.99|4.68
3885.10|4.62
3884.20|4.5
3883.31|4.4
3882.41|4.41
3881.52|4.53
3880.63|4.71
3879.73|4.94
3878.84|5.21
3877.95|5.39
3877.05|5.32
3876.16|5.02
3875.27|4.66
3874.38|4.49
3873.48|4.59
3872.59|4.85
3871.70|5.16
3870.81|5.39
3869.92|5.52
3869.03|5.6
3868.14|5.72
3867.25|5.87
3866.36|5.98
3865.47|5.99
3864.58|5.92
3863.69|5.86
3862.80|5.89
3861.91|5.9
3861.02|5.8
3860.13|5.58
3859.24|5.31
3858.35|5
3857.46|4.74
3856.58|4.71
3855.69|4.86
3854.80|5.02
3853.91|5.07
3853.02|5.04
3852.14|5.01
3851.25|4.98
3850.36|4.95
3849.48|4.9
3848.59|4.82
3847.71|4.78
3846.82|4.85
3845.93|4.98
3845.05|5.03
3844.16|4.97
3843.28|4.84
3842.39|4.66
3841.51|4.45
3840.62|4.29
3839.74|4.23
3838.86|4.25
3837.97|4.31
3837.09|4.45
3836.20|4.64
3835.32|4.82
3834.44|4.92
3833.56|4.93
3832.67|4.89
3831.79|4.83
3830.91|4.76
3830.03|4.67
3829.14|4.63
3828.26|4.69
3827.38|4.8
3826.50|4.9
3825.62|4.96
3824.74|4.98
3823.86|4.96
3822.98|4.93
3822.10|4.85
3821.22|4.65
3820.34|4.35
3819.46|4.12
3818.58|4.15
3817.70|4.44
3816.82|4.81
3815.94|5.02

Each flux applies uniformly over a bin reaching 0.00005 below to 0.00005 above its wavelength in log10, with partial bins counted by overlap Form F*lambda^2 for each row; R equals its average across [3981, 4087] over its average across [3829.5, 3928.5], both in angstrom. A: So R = 1.07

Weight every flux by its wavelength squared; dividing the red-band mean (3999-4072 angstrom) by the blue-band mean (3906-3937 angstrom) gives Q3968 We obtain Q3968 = 1.1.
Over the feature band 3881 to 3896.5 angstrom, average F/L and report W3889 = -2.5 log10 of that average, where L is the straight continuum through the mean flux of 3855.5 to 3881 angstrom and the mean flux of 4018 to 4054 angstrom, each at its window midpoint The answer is 0.157 mag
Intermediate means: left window 5.32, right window 4.88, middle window 4.55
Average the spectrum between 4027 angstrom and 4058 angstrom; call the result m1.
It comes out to 4.8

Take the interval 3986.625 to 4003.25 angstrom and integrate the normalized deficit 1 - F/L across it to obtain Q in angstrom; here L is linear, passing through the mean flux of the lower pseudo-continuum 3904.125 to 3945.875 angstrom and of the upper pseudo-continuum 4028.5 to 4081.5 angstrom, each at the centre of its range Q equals -0.4 angstrom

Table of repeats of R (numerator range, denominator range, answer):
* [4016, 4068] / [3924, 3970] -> 1.08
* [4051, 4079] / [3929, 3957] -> 1.05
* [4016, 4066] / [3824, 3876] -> 1.05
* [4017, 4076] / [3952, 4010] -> 1.06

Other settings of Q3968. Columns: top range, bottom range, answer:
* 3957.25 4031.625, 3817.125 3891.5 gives 1.04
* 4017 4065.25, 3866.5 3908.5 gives 1.06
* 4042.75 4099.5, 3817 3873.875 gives 1.05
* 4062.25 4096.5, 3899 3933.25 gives 1.07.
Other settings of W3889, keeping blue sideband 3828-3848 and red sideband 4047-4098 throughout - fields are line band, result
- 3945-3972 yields 0.03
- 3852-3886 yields -0.11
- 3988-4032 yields -0.06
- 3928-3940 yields 0.07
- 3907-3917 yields -0.01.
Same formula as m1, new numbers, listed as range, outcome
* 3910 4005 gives 4.66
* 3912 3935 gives 4.64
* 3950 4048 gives 4.75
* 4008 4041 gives 4.97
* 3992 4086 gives 4.82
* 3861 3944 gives 4.83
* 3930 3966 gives 4.66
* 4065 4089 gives 4.76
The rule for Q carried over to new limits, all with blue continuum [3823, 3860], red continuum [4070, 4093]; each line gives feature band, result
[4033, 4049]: 0.4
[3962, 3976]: 2.2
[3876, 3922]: 0.6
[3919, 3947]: 1.0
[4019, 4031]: -0.6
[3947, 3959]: -0.1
